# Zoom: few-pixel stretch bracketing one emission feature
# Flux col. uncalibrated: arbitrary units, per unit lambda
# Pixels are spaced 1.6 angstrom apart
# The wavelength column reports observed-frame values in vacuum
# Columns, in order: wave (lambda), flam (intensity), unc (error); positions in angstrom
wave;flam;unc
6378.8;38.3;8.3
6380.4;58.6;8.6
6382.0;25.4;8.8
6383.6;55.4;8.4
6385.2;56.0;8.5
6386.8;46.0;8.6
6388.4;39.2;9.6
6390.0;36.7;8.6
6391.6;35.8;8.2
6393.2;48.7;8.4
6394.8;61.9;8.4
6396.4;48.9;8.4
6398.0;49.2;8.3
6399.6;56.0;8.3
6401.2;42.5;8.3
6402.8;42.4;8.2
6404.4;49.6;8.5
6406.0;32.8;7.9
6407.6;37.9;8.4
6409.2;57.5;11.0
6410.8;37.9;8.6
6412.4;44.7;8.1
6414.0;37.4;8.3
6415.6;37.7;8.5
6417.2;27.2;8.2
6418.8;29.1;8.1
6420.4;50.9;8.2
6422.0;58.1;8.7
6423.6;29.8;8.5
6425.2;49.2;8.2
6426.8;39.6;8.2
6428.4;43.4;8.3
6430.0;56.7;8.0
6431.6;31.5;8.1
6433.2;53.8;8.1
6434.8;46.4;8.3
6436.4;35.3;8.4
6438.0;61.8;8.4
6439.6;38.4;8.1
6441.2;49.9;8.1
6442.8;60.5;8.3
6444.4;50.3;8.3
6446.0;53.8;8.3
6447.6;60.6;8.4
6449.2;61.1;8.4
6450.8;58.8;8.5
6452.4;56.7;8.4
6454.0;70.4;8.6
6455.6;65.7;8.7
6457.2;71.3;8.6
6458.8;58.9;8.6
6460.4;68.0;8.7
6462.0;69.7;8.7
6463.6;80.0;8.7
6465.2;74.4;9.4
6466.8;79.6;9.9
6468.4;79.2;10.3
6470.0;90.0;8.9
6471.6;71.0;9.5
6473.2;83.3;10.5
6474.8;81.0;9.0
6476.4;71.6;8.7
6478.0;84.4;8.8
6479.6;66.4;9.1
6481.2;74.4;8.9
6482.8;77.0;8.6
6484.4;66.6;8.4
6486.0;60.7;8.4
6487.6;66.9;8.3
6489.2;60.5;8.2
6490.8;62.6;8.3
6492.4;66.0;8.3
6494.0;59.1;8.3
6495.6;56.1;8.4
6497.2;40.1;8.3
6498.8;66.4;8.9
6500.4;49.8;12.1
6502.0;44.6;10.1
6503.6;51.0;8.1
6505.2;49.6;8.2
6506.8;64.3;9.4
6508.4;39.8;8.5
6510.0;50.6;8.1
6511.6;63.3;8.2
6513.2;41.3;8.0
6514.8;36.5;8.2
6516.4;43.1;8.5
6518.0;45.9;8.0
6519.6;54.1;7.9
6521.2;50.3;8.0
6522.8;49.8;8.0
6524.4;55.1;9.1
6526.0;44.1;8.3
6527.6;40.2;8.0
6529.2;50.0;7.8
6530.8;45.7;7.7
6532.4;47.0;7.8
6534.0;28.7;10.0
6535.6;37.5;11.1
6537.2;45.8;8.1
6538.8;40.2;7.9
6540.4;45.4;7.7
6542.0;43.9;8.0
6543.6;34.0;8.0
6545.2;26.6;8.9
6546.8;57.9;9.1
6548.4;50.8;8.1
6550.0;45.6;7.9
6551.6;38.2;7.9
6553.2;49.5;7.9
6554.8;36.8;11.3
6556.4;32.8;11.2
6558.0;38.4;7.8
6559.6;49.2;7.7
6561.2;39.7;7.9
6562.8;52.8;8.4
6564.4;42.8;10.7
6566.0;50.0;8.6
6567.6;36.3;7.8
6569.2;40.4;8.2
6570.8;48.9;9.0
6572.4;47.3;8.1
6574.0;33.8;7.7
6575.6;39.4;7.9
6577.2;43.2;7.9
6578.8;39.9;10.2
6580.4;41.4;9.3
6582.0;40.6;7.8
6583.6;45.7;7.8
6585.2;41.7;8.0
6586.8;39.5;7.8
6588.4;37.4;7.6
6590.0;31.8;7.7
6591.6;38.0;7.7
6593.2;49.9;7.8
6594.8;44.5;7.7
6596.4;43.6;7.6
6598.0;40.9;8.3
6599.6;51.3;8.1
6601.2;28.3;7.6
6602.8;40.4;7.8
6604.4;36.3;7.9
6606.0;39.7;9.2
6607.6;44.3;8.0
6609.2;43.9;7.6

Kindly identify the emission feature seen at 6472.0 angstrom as Mg II 2798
